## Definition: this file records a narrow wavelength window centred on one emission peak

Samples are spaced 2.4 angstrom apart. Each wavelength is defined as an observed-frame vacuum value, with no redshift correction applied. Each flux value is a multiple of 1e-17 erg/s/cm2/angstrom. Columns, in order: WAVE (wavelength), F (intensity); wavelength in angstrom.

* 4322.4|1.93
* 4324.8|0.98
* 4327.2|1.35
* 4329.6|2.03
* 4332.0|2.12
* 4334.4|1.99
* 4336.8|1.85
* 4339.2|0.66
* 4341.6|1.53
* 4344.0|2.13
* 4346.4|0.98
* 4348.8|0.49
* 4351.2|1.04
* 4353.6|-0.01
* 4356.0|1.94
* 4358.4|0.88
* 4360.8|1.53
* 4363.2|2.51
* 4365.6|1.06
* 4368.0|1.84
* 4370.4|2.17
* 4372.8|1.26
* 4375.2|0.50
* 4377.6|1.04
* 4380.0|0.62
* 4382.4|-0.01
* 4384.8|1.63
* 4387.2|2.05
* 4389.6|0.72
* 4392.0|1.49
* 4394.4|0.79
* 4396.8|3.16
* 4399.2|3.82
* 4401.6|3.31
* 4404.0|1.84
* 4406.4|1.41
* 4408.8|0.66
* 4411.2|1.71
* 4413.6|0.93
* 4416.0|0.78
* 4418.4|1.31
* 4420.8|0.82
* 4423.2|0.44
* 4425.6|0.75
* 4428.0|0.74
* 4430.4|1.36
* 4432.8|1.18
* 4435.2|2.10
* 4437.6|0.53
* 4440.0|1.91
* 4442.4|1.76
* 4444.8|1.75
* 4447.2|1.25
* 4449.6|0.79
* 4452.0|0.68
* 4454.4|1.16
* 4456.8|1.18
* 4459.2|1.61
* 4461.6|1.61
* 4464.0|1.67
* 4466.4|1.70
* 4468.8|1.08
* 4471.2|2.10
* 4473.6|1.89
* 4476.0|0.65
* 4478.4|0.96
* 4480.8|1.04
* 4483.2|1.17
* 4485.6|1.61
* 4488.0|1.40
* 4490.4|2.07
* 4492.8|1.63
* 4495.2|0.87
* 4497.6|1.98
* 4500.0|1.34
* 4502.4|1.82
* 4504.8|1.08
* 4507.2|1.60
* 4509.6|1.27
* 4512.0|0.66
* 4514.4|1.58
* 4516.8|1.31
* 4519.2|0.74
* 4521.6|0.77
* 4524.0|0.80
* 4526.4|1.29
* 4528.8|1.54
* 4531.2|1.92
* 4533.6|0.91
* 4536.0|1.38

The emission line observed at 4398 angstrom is [O II]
